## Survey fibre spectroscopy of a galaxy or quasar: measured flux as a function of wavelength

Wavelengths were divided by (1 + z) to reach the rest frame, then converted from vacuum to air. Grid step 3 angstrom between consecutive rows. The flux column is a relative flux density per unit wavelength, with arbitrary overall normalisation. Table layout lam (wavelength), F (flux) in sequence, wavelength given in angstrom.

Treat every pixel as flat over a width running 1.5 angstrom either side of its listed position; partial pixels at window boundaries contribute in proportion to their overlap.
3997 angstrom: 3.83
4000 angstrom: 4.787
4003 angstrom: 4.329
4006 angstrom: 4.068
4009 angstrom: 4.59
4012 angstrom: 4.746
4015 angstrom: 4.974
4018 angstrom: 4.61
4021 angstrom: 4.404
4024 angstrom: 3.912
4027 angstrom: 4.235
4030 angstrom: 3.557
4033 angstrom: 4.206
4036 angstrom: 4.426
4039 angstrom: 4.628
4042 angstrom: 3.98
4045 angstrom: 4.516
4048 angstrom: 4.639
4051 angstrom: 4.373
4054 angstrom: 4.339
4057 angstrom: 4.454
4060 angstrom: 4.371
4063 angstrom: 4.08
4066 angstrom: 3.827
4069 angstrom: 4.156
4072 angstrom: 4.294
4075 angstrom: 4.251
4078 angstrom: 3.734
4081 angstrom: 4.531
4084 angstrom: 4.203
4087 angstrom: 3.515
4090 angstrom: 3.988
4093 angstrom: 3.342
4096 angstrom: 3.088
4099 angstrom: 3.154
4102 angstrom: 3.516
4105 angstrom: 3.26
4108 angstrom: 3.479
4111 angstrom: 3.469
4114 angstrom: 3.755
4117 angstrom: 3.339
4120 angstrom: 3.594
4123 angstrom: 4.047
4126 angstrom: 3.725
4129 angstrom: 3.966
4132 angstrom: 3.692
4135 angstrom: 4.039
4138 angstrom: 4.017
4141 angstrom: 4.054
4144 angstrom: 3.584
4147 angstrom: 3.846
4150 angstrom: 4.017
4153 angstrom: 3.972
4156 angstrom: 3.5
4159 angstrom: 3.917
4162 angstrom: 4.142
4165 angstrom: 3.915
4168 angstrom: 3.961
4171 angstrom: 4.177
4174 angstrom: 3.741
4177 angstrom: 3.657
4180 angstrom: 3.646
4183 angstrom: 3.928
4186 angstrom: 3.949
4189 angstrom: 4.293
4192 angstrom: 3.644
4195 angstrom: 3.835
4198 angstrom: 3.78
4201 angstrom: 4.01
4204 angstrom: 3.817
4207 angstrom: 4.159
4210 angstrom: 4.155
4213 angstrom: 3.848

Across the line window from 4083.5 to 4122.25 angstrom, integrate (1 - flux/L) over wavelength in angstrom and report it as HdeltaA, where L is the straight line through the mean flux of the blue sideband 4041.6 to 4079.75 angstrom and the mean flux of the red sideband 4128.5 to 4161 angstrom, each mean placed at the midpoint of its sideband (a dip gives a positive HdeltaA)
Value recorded 5.2 angstrom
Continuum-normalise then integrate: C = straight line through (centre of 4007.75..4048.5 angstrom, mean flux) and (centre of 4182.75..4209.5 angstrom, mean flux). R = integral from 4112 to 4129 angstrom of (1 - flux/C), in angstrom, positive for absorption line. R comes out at 1.77 angstrom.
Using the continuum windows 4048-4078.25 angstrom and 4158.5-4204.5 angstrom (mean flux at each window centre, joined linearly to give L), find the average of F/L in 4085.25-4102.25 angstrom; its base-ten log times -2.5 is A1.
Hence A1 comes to 0.203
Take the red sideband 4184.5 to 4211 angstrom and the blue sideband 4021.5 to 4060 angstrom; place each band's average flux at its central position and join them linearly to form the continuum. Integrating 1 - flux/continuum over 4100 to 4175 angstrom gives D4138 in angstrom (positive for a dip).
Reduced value 5.4 angstrom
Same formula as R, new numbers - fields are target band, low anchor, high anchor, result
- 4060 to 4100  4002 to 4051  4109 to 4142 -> 1.6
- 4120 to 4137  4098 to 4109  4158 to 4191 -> -1.5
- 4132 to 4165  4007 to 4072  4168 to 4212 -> 1.1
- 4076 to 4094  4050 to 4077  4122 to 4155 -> 1.0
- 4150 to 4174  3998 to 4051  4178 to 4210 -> 0.4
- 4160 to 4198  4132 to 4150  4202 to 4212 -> 0.7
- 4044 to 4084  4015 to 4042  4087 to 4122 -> -3.8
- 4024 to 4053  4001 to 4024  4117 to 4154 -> 0.6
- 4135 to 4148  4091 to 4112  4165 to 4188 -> -1.0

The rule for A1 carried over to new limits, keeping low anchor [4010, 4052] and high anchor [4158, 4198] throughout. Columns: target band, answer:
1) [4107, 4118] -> 0.17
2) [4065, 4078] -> 0.04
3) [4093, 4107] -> 0.26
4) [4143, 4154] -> 0.04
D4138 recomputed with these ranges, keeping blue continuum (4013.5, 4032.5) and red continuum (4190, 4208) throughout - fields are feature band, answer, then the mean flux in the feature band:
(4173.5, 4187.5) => 0.47 angstrom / 3.79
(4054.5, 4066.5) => -0.09 angstrom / 4.23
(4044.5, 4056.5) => -0.70 angstrom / 4.46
